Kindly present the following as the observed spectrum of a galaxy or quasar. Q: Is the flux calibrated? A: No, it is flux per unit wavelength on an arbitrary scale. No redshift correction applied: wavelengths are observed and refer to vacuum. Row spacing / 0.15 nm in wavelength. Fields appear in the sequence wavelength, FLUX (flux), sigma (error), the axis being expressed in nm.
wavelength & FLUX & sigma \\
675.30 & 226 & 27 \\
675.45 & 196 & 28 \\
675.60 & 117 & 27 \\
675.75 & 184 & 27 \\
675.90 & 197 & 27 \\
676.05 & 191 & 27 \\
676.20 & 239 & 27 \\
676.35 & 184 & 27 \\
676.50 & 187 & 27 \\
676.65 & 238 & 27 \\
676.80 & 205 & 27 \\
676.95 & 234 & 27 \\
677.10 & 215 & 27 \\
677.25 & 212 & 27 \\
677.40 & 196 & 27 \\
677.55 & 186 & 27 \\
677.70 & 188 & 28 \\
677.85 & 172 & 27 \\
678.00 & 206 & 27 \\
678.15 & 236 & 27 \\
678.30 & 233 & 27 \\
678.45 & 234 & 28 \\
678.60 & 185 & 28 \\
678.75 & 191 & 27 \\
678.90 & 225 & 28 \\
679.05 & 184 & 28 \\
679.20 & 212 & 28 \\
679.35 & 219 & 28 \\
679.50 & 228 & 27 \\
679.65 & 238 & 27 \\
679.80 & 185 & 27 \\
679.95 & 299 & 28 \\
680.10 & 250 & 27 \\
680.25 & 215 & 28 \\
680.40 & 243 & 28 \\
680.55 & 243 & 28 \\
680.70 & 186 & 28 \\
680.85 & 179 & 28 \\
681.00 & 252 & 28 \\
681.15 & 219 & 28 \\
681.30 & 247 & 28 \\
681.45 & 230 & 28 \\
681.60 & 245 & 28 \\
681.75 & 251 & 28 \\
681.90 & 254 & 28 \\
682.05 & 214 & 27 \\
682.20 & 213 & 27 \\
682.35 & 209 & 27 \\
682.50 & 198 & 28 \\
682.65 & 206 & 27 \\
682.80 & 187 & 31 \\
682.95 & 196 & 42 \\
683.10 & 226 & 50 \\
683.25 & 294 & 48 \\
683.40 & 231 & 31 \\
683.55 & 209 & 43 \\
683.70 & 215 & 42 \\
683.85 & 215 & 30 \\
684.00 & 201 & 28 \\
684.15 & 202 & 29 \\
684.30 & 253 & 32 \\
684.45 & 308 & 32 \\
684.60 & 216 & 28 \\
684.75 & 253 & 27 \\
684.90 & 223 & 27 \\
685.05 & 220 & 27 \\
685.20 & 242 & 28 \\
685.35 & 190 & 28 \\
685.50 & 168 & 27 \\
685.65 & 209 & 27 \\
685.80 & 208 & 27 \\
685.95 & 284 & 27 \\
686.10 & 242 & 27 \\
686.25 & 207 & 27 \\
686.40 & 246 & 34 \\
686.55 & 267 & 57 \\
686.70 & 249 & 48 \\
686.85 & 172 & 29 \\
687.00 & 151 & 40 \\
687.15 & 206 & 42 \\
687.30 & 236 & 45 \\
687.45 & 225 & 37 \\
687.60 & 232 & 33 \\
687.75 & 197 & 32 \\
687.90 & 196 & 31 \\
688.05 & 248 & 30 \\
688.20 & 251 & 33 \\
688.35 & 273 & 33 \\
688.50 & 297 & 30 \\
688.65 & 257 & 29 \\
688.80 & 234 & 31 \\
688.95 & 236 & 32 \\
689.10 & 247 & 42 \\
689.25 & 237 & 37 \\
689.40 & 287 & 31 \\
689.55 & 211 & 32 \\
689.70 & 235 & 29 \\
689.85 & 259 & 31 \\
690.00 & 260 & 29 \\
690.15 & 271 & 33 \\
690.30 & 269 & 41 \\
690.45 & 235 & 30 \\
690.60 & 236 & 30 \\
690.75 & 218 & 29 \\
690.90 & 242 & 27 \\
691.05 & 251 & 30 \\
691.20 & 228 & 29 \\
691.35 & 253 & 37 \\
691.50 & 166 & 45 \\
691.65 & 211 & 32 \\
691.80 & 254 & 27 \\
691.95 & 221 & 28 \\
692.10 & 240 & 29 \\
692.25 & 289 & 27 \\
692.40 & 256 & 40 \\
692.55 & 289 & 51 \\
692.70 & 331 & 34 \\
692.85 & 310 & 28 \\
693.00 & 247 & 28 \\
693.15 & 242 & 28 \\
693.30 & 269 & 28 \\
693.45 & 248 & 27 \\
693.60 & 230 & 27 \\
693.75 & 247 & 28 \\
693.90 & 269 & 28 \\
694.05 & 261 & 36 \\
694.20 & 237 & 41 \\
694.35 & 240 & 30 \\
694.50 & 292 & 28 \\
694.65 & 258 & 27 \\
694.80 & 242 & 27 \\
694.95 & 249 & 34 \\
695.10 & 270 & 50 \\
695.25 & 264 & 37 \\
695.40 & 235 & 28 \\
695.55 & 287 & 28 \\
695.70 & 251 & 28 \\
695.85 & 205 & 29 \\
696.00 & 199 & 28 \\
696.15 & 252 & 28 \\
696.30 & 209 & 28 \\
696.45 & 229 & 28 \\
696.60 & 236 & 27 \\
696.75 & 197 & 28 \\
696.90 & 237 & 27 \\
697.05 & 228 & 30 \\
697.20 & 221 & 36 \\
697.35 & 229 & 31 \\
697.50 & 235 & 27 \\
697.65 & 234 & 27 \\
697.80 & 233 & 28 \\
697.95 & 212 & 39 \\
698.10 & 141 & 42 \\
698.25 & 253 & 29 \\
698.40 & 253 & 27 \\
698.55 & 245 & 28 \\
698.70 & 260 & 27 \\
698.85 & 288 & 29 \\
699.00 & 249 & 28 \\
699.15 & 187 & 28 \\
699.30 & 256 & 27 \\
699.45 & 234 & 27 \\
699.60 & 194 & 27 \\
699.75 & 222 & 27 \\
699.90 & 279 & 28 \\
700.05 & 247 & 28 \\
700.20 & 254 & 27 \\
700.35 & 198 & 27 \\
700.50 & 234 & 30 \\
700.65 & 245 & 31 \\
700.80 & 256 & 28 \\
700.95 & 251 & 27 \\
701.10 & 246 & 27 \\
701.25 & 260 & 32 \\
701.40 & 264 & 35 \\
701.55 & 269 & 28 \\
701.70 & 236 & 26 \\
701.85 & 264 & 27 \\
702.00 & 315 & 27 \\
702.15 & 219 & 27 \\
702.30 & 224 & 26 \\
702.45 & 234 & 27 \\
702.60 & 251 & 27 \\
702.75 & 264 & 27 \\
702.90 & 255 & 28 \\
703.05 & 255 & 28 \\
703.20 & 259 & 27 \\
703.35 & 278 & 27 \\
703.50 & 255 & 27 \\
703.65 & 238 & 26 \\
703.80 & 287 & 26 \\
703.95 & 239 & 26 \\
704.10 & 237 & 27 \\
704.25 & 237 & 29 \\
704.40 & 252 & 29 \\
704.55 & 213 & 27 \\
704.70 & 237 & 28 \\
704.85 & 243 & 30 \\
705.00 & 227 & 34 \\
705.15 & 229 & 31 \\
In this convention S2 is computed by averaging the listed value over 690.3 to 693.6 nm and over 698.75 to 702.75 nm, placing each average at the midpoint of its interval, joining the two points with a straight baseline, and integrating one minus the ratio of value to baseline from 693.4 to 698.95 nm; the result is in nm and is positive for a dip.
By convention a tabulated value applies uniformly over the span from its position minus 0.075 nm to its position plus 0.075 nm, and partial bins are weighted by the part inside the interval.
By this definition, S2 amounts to 0.173 nm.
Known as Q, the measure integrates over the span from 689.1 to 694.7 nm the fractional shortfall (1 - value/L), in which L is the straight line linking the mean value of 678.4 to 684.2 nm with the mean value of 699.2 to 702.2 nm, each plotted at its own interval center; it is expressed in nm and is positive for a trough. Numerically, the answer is -0.38 nm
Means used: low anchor 221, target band 251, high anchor 247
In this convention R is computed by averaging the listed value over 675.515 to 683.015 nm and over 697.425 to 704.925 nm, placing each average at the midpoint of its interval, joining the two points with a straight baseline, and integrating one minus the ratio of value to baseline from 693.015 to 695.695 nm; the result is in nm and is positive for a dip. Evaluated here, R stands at -0.24 nm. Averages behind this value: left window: 213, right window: 244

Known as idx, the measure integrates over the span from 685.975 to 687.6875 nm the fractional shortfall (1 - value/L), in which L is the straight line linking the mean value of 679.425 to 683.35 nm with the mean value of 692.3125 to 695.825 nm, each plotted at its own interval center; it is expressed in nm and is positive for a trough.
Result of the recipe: 0.13 nm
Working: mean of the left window 227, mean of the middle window 223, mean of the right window 261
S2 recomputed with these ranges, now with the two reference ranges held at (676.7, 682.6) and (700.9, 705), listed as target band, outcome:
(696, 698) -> 0.13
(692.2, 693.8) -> -0.22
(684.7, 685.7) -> 0.05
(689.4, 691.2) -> -0.09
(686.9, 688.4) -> 0.07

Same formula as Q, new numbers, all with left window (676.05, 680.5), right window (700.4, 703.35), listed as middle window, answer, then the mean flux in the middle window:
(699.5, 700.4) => 0.06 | 233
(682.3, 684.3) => 0.06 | 216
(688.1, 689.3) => -0.12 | 254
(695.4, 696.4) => 0.04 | 234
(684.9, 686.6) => 0.01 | 225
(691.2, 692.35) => 0.01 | 234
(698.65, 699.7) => 0.05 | 237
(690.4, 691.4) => -0.01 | 237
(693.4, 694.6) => -0.06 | 253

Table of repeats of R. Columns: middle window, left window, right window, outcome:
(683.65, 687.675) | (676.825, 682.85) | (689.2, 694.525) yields 0.17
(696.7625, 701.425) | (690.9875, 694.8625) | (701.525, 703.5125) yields 0.34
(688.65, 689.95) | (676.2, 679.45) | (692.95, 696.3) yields -0.05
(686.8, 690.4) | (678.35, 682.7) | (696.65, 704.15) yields -0.10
